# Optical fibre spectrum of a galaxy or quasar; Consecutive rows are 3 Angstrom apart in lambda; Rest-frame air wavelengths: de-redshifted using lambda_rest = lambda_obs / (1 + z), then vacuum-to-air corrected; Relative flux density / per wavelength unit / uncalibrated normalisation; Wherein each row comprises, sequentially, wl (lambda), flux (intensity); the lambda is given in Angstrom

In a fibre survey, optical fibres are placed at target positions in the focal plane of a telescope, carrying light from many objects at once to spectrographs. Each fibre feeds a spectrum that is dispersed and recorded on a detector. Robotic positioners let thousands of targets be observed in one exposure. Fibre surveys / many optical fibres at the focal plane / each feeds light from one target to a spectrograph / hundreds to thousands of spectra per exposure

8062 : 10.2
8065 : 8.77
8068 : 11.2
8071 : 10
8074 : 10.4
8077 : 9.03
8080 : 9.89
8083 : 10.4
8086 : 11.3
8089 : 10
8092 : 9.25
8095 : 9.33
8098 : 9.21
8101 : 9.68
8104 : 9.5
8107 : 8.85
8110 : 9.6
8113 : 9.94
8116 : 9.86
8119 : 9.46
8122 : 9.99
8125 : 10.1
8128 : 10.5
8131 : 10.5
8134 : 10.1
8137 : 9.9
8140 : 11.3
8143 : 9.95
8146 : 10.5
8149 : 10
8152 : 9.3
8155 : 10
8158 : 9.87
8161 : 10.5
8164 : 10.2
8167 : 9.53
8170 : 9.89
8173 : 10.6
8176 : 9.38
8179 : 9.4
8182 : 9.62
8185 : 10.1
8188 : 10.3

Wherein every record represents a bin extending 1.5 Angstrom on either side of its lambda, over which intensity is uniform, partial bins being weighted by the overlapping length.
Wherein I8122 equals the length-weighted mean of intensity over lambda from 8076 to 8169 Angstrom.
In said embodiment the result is 9.93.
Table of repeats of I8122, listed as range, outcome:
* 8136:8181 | 10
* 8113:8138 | 10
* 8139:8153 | 10.2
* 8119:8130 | 10.1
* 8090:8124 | 9.53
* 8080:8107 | 9.78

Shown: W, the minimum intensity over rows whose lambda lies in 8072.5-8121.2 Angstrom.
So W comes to 8.85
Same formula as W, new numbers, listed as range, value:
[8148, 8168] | 9.3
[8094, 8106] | 9.21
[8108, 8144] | 9.46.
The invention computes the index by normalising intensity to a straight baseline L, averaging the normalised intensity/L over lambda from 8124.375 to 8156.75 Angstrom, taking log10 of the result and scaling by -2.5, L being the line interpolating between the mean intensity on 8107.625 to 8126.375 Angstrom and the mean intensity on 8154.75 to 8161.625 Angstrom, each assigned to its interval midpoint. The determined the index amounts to -0.03 mag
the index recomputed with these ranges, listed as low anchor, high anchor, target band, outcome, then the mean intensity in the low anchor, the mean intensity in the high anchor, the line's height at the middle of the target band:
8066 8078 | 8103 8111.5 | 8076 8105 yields -0.01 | 10.1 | 9.31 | 9.71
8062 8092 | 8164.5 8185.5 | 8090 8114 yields 0.06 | 10.1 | 9.79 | 10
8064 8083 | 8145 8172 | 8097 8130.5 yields 0.03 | 9.95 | 9.98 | 9.96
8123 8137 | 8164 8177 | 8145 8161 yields 0.01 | 10.2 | 9.91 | 10.1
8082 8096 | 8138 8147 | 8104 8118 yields 0.08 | 10.1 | 10.6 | 10.3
